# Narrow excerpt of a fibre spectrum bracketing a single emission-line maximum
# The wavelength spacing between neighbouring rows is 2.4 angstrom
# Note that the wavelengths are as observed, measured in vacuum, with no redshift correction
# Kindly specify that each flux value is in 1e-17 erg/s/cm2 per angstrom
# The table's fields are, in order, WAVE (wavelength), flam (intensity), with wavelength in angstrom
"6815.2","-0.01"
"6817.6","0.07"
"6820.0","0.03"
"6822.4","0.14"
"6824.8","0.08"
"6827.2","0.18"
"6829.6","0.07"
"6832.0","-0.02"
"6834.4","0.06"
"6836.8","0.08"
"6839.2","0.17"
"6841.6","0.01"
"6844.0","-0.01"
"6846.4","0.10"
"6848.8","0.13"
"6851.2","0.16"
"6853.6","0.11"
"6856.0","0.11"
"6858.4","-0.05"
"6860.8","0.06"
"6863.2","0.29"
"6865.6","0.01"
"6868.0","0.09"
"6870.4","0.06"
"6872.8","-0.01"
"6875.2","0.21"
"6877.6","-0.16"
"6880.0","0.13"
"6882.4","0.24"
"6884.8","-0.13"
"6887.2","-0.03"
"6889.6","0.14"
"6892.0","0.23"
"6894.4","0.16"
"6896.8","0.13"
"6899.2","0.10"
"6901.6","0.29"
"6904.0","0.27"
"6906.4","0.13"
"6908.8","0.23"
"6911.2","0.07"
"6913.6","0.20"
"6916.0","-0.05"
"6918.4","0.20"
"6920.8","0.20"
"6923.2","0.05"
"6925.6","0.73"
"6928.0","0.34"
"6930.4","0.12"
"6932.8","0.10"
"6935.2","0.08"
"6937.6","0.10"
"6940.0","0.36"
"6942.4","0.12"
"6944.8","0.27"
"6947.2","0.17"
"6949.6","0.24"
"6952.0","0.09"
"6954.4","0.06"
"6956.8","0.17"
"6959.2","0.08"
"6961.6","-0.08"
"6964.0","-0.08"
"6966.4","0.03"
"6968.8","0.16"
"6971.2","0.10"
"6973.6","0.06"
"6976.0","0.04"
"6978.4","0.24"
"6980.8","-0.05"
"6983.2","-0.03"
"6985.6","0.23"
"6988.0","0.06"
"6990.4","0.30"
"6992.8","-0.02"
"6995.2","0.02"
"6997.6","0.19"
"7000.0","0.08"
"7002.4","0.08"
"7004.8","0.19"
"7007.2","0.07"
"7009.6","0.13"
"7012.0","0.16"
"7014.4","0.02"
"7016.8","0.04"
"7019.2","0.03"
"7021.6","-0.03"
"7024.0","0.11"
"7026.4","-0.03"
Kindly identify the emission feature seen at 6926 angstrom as H-alpha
